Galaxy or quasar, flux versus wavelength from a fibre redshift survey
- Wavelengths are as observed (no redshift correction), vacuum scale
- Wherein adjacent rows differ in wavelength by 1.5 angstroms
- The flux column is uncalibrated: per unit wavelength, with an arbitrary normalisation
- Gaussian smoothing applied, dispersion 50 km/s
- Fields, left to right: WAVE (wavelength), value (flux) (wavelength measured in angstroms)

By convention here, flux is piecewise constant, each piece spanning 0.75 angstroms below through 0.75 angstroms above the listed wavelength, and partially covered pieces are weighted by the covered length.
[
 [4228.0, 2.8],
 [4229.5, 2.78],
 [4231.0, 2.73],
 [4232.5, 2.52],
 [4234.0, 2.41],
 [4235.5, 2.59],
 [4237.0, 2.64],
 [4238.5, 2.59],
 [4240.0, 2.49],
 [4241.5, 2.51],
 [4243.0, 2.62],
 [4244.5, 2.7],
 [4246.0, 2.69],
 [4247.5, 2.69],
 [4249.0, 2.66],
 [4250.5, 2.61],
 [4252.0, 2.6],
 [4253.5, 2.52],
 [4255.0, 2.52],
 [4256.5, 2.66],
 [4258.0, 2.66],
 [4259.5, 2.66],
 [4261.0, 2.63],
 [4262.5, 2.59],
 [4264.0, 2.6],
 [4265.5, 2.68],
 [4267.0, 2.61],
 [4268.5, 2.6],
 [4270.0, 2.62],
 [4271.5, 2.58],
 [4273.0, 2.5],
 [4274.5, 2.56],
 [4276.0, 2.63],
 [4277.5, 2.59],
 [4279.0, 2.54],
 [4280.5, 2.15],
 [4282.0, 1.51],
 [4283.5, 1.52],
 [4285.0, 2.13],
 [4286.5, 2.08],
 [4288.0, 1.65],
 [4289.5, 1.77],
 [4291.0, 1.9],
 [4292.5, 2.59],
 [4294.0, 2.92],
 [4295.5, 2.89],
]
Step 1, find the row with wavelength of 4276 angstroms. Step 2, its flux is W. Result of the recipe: 2.63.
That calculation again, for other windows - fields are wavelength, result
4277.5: 2.59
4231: 2.73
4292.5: 2.59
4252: 2.6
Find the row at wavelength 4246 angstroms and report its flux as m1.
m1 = 2.69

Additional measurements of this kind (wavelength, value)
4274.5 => 2.56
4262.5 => 2.59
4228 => 2.8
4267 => 2.61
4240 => 2.49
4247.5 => 2.69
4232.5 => 2.52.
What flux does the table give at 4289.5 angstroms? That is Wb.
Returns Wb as 1.77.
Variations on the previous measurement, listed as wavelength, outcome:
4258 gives 2.66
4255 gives 2.52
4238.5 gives 2.59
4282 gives 1.51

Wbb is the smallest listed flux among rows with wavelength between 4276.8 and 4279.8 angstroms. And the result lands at 2.54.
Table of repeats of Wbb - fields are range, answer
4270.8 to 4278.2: 2.5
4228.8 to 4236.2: 2.41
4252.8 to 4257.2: 2.52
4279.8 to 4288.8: 1.51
